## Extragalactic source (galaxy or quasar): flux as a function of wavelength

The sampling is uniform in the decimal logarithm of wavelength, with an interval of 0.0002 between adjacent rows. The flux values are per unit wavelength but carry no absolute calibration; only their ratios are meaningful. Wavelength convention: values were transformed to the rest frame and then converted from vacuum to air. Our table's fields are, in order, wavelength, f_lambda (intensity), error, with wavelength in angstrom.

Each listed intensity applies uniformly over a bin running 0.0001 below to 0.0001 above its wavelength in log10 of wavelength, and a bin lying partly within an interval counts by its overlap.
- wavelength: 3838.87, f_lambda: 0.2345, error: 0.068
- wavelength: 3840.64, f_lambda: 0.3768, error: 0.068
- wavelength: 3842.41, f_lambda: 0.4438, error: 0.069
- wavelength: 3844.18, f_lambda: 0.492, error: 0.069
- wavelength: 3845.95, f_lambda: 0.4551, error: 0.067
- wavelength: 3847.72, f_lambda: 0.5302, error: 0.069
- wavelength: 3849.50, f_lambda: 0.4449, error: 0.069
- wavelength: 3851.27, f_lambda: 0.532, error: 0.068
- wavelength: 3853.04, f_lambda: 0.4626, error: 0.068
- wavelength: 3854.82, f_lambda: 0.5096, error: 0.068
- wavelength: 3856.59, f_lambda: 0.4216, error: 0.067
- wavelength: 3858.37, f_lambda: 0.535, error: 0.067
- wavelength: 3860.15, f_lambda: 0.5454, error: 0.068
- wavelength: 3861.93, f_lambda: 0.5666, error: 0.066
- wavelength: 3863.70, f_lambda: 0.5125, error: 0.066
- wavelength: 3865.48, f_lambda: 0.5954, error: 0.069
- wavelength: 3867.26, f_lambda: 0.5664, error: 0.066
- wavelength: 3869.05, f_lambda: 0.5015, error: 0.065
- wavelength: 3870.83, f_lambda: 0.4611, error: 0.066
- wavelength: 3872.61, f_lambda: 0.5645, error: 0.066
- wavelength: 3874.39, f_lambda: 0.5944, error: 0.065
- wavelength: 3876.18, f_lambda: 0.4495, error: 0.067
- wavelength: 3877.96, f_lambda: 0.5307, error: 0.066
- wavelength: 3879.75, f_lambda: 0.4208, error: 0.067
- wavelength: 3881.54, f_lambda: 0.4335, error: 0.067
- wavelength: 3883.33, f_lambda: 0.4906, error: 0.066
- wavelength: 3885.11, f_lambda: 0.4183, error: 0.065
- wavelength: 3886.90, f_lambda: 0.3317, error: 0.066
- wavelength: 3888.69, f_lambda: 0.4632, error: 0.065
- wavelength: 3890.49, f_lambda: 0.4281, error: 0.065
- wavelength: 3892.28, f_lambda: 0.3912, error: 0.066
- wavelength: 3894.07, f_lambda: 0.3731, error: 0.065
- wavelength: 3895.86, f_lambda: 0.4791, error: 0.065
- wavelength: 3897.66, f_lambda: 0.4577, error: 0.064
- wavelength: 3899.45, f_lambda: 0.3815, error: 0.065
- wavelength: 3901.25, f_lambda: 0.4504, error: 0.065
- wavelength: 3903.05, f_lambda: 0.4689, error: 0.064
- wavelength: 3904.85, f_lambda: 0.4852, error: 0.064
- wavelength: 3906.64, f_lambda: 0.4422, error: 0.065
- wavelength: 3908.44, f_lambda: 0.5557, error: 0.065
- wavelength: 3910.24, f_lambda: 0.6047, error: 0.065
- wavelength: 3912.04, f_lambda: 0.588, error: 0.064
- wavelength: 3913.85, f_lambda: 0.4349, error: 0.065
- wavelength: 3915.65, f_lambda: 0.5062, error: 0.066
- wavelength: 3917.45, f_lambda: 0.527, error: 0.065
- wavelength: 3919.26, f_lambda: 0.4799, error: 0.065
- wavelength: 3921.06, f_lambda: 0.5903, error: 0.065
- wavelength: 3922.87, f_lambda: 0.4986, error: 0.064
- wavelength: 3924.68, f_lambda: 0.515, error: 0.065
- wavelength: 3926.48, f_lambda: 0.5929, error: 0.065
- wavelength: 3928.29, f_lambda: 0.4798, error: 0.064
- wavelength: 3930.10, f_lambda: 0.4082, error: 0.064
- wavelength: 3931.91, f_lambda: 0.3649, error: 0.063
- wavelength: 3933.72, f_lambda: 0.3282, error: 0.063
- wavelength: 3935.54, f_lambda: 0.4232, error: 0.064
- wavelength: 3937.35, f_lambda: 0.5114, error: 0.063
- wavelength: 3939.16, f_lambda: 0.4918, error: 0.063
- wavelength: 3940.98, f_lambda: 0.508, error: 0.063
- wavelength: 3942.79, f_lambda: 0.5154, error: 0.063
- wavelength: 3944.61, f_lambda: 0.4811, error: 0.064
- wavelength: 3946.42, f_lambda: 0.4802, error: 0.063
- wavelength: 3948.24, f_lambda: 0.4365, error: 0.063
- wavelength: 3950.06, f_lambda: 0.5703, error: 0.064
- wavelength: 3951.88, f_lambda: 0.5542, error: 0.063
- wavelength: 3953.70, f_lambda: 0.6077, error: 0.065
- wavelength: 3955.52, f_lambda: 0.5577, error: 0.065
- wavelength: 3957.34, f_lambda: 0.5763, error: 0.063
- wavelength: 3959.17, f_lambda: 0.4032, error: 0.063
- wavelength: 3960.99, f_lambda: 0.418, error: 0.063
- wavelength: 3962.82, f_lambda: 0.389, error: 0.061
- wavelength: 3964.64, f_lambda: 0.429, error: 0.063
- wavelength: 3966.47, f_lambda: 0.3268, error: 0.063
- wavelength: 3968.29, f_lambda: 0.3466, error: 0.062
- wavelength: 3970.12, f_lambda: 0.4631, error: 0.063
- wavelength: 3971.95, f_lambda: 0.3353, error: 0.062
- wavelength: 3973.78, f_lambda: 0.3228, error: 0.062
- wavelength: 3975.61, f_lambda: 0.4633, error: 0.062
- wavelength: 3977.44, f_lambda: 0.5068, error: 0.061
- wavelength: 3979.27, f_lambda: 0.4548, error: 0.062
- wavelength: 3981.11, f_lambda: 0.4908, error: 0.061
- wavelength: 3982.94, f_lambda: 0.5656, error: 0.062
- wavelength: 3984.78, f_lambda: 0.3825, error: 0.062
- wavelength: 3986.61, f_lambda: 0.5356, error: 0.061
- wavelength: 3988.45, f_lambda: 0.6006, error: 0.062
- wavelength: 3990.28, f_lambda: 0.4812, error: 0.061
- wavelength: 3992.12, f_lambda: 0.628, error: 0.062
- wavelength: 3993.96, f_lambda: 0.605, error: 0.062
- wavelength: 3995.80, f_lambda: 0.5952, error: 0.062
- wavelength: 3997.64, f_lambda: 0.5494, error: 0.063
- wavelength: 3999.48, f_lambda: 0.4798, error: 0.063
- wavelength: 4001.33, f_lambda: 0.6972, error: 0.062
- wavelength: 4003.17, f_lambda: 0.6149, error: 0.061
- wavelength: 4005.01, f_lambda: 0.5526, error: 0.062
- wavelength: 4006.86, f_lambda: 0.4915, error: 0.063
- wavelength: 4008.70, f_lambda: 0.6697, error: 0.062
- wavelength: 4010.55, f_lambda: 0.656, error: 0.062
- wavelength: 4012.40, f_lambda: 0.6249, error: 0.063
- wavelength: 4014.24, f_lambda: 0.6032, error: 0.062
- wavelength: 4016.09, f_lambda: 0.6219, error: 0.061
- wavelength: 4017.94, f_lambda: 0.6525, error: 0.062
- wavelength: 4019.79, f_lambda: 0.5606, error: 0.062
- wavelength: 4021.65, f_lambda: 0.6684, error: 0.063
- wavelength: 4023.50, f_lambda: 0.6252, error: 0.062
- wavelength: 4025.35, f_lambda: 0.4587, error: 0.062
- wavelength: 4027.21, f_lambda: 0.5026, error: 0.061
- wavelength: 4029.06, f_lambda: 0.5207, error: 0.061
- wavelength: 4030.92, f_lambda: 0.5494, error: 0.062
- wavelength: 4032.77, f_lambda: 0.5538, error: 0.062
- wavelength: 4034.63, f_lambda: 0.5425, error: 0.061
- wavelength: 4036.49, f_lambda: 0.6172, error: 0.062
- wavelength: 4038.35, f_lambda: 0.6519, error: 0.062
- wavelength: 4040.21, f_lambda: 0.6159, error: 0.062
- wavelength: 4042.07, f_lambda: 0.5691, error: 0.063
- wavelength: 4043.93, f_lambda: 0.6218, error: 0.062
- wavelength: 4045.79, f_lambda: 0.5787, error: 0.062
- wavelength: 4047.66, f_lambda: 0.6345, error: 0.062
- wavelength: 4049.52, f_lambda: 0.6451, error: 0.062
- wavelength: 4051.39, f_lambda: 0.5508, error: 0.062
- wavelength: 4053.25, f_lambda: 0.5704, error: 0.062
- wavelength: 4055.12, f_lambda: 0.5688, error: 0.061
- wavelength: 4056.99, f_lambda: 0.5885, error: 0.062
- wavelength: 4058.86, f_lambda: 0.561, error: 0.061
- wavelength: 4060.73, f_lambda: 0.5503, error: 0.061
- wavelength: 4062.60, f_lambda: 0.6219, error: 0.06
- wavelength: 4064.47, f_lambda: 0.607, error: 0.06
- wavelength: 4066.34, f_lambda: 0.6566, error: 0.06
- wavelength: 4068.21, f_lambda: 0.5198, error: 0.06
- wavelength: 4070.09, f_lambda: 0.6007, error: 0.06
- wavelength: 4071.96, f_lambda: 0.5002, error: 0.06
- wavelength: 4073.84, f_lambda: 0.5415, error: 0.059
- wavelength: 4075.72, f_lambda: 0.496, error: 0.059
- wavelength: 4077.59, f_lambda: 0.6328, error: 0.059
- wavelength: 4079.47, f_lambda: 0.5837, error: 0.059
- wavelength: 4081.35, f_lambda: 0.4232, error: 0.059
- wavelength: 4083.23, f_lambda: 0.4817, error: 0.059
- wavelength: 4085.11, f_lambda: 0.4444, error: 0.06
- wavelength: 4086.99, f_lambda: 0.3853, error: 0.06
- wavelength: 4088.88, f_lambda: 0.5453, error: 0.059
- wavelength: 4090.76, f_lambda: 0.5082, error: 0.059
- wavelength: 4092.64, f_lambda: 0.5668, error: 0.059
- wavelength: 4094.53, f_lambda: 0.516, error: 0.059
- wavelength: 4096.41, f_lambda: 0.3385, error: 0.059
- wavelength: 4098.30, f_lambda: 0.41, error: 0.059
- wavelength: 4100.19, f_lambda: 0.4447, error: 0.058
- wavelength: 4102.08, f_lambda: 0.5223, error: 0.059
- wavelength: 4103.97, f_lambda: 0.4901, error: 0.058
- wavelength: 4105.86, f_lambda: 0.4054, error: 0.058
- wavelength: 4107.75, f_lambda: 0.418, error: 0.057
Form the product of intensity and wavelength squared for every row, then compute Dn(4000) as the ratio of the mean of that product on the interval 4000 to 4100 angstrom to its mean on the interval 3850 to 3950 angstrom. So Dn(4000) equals 1.25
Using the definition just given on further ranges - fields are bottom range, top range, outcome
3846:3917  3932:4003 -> 1.05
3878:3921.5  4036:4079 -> 1.36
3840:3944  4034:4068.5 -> 1.34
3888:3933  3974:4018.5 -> 1.22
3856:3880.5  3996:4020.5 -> 1.23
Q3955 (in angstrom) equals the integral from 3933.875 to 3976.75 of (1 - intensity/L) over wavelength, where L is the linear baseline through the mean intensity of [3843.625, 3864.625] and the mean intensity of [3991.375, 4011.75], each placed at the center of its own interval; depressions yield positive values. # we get 8.0 angstrom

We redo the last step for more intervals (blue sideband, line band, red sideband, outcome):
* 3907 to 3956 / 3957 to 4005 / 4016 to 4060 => 4.8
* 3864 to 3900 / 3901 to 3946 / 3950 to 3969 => -2.2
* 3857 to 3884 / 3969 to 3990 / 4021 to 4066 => 3.5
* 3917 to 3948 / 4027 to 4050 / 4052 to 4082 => -1.6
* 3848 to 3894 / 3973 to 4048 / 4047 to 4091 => -4.5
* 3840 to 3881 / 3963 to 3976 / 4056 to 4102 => 3.3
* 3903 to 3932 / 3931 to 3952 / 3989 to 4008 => 2.3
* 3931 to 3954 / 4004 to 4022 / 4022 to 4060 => -1.9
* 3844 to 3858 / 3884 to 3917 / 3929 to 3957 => 1.6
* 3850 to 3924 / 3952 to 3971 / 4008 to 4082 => 2.7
